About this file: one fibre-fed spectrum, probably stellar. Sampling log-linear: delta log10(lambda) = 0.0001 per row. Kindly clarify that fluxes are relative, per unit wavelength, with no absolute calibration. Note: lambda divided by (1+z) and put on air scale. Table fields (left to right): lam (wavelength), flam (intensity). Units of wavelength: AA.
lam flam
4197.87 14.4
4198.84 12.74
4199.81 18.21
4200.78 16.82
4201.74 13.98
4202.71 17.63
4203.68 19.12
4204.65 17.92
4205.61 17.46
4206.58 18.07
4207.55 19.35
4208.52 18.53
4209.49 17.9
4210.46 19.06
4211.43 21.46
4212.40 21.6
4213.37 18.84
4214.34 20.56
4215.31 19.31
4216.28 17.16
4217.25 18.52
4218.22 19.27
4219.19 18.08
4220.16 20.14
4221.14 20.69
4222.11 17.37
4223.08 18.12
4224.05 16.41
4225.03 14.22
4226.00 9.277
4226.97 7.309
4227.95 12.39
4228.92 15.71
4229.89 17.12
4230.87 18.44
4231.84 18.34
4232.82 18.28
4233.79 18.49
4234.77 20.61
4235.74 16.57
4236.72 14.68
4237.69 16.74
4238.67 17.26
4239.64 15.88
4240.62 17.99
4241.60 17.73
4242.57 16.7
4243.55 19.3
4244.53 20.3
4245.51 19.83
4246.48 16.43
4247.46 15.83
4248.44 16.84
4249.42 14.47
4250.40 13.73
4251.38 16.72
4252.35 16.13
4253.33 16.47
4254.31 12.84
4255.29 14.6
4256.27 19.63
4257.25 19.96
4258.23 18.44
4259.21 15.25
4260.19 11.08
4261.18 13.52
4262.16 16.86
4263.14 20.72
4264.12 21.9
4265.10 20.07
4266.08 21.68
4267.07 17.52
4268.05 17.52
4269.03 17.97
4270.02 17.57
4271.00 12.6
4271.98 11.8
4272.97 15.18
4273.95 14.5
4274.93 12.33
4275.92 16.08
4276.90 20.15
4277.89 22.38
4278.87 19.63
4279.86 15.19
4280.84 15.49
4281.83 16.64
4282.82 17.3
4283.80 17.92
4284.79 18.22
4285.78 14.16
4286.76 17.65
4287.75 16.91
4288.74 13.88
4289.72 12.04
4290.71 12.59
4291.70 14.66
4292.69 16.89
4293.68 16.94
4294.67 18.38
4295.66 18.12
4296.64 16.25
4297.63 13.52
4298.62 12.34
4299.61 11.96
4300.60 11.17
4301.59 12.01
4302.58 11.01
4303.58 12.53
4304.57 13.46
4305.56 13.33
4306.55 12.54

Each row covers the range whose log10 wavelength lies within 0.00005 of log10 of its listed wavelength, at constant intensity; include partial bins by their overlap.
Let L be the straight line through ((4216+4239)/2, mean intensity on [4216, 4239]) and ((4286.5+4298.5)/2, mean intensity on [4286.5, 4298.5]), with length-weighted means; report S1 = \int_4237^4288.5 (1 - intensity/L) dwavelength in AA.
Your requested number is -2.68 AA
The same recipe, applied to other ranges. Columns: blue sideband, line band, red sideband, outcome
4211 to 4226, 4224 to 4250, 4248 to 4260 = 1.2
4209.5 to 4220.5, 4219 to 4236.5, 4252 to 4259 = 2.0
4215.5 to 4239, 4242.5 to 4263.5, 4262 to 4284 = 0.6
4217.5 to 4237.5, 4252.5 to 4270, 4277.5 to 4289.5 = -0.6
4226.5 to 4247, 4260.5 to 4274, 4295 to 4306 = -1.7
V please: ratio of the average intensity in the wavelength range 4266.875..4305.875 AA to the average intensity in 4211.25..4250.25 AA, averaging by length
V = 0.9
